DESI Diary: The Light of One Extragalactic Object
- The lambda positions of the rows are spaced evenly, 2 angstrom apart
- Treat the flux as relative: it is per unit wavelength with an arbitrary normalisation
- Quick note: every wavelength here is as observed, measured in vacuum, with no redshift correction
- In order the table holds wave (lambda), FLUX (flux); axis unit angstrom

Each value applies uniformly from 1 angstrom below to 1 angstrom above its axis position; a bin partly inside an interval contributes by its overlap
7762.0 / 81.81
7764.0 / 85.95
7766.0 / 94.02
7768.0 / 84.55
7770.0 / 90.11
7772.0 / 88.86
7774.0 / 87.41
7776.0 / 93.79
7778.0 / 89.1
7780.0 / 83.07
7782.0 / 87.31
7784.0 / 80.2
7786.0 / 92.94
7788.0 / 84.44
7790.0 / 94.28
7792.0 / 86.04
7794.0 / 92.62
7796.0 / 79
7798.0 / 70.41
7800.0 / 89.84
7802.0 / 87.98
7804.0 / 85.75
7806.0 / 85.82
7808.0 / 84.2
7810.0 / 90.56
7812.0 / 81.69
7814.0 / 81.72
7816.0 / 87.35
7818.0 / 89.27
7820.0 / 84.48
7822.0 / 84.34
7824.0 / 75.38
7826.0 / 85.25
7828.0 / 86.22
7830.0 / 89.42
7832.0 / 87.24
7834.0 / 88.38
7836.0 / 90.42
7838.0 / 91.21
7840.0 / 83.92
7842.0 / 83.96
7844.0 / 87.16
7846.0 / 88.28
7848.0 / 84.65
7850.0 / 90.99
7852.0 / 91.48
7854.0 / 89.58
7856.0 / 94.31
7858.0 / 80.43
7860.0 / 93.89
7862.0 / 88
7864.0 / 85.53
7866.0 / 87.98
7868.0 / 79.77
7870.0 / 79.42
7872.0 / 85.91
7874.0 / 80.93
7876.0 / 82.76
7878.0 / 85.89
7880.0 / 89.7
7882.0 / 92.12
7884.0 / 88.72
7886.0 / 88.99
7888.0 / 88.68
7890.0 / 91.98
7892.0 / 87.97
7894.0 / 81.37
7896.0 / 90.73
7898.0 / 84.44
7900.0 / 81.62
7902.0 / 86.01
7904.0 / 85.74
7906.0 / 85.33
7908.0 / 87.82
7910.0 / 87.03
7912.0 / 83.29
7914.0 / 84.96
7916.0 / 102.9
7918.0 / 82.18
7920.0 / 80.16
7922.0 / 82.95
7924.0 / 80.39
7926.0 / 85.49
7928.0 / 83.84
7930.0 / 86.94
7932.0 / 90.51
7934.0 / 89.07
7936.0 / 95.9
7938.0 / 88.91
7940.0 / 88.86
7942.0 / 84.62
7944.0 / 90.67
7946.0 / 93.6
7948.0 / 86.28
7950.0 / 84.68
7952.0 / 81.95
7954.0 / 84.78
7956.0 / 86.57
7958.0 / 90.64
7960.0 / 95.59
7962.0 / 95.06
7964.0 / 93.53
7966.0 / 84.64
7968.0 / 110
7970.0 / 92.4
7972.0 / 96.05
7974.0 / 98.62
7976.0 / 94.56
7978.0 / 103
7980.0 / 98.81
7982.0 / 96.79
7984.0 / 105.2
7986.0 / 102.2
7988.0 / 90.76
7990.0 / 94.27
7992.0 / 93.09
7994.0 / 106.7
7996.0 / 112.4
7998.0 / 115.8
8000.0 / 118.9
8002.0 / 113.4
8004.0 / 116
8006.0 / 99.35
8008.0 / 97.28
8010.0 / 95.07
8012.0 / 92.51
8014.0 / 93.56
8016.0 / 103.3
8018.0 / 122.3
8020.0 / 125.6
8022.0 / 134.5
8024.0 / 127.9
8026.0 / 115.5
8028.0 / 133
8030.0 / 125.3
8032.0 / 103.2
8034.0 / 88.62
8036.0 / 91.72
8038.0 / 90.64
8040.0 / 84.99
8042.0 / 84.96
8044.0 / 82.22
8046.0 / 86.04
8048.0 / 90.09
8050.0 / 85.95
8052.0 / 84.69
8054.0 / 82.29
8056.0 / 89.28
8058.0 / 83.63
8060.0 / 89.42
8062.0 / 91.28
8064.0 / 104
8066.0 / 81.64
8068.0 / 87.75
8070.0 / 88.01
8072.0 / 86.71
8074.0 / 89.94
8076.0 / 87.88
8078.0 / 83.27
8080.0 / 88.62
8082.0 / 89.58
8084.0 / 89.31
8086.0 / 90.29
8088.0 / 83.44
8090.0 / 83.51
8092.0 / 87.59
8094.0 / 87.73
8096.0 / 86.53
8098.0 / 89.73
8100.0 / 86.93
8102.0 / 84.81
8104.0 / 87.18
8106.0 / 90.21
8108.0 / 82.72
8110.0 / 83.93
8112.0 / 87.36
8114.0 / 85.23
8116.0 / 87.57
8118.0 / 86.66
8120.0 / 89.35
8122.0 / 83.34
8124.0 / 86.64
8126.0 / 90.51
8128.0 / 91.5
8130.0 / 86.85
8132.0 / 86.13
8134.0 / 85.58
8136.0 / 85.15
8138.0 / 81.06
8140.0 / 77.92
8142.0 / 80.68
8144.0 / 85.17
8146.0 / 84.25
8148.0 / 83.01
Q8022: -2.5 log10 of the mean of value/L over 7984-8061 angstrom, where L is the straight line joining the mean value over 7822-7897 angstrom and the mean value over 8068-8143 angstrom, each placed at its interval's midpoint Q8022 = -0.169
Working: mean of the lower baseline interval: 87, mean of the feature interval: 101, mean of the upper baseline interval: 86.5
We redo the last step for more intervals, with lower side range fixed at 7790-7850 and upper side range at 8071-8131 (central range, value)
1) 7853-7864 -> -0.04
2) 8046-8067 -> -0.01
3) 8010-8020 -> -0.20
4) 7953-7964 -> -0.05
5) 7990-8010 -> -0.23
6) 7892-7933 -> 0.01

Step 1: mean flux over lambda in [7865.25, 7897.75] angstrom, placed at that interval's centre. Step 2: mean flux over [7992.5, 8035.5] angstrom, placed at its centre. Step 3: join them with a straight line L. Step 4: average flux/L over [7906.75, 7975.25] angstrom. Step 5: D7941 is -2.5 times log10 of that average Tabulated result 0.10 mag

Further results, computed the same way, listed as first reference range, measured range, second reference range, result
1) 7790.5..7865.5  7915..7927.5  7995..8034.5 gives 0.16 mag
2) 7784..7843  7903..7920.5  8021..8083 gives 0.03 mag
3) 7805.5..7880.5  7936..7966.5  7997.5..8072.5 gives 0.06 mag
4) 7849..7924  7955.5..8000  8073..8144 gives -0.14 mag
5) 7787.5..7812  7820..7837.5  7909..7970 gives 0.01 mag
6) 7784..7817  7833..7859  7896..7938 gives -0.03 mag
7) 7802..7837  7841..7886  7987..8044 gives 0.04 mag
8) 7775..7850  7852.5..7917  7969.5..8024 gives 0.08 mag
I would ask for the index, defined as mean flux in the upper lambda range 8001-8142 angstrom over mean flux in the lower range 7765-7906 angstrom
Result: 1.07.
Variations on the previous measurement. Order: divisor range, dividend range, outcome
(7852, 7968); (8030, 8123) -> 1.01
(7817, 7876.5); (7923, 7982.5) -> 1.05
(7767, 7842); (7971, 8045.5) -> 1.20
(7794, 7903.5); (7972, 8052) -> 1.19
